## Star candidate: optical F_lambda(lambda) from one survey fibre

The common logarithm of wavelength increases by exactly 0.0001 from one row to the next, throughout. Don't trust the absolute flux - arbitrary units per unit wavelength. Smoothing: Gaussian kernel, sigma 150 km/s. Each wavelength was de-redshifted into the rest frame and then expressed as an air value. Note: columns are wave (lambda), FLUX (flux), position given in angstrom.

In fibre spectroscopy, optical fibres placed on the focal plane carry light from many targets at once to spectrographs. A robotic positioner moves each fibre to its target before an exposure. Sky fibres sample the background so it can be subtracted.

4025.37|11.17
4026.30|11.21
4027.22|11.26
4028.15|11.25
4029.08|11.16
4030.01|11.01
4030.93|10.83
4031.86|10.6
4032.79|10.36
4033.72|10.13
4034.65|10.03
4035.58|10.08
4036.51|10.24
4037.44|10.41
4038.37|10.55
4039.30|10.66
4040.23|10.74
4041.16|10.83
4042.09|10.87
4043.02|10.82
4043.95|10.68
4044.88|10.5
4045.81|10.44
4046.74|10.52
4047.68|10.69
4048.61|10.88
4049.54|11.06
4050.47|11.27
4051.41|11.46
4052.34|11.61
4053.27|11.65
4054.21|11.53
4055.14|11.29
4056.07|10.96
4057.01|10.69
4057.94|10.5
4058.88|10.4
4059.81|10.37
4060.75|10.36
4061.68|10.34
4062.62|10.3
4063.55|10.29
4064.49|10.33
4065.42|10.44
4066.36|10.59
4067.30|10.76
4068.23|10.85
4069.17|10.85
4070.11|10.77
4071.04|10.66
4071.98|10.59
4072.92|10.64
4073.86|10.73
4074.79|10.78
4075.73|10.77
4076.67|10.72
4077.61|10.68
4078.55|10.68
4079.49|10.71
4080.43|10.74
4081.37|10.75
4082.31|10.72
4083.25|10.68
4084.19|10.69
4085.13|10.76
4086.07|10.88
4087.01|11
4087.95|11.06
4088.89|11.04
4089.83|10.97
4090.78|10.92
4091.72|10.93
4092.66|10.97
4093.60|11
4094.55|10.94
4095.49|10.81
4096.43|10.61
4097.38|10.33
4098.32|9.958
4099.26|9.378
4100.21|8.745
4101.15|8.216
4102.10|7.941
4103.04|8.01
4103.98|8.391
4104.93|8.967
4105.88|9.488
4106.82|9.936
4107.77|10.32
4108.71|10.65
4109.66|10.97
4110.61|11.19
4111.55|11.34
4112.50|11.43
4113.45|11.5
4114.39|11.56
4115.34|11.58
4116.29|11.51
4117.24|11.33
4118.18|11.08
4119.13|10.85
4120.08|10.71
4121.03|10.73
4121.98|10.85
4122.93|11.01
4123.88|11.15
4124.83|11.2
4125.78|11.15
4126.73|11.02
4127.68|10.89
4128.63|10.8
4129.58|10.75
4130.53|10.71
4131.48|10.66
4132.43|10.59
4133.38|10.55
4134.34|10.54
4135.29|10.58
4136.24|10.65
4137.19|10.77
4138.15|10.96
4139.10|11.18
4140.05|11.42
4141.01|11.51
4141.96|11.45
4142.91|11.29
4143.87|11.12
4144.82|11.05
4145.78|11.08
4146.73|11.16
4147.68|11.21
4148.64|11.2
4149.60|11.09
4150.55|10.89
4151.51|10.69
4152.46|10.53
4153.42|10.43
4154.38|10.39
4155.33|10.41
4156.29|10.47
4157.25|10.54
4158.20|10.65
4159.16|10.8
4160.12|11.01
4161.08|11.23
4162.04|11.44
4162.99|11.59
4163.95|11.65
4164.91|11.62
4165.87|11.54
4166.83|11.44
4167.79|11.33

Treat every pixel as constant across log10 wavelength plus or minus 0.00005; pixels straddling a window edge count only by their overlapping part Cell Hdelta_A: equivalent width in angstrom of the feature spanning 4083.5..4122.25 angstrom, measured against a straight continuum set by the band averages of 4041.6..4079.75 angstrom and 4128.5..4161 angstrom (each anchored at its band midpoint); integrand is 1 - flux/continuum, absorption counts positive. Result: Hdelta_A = 1.2 angstrom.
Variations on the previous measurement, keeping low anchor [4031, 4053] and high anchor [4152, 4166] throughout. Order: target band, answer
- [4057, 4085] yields 0.3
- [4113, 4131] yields -0.4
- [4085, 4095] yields -0.2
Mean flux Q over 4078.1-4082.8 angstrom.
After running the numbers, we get 10.7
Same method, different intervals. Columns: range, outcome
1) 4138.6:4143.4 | 11.4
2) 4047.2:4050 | 10.9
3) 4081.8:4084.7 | 10.7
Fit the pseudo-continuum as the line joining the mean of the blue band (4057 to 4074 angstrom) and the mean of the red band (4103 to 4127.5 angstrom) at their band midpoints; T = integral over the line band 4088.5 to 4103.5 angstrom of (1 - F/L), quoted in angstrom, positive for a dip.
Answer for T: 0.9 angstrom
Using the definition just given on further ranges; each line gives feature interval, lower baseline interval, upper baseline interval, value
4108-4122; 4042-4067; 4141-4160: -0.39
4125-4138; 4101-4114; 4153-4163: -0.53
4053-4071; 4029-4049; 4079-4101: -0.17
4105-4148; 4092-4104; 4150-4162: -3.17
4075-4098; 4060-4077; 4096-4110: -1.87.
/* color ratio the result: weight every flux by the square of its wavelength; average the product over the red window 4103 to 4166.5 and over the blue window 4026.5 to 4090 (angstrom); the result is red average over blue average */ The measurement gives 1.05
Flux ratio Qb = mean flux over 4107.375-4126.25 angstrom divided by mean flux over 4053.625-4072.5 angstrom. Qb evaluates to 1.04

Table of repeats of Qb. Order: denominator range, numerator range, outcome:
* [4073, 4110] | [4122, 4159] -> 1.06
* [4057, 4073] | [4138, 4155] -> 1.05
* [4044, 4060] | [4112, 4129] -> 1.02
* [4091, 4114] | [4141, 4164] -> 1.09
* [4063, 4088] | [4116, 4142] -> 1.02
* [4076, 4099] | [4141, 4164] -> 1.02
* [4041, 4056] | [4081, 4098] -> 0.98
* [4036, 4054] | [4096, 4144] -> 0.98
